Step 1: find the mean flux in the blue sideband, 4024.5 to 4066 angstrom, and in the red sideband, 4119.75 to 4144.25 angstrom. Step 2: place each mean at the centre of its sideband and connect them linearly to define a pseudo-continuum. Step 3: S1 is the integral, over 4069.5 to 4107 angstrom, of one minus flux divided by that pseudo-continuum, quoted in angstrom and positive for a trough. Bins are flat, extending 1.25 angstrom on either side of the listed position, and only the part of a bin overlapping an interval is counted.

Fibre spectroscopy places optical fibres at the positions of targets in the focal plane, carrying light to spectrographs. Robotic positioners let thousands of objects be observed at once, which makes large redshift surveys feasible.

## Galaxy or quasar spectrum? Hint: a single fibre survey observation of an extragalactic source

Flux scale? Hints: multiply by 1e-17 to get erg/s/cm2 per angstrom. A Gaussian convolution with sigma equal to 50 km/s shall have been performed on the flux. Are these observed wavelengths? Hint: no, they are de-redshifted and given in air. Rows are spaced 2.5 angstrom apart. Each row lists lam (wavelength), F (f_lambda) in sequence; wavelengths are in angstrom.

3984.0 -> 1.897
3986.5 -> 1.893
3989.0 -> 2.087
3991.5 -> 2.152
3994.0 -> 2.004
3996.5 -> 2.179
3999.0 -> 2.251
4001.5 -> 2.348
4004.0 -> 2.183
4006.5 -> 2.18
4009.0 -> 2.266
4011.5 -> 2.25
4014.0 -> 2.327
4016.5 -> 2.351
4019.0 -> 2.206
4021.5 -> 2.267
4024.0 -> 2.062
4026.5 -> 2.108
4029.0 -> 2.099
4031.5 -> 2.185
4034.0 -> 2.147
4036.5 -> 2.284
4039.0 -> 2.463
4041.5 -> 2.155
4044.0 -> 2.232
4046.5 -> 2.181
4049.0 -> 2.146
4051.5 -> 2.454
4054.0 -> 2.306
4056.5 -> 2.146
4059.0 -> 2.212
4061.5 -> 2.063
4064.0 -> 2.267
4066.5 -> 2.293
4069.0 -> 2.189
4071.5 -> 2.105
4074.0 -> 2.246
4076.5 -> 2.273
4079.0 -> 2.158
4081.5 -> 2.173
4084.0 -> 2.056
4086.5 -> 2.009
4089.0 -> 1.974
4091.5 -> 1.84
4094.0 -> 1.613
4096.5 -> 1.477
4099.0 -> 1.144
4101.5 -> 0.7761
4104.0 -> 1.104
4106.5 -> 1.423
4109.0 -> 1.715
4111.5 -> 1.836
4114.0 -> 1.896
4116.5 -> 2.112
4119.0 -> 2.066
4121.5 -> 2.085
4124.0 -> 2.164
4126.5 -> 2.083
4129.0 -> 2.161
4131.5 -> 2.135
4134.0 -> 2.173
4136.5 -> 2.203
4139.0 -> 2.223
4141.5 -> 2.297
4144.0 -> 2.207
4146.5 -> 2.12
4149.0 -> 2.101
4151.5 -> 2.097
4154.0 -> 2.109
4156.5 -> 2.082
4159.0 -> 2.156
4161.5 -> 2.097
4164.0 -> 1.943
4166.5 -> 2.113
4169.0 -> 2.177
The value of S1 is 7.18 angstrom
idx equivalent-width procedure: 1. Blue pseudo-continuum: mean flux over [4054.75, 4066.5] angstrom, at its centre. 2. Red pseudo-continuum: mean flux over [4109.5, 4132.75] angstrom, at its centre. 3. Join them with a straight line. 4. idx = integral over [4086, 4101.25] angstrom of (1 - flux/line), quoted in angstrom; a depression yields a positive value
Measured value 3.71 angstrom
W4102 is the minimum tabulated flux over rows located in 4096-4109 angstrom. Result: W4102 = 0.7761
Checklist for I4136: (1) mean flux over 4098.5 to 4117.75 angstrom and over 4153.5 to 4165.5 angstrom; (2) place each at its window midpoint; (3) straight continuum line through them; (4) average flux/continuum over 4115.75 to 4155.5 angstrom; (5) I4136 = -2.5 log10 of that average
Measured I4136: -0.19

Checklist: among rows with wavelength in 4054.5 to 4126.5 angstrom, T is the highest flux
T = 2.293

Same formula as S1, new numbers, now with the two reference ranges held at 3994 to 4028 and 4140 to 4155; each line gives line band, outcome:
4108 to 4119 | 1.31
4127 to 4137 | 0.02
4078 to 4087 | 0.34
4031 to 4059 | -0.52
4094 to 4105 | 5.04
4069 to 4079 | -0.04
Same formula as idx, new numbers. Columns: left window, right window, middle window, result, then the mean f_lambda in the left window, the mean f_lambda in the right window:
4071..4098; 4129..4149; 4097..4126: 5.8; 1.98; 2.19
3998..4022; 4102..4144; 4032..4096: -0.9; 2.26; 1.97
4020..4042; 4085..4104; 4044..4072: -4.5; 2.2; 1.53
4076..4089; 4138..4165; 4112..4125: 0.4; 2.11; 2.13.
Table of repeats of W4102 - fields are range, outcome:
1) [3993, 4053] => 2.004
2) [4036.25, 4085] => 2.056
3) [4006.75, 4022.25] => 2.206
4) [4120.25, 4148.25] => 2.083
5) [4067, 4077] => 2.105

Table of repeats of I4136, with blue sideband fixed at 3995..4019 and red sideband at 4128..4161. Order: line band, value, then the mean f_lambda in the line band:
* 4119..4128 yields 0.03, 2.11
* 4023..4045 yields 0.02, 2.19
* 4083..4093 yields 0.12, 1.96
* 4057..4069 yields 0.01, 2.2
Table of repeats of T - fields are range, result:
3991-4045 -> 2.463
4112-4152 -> 2.297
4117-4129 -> 2.164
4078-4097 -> 2.173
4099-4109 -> 1.715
